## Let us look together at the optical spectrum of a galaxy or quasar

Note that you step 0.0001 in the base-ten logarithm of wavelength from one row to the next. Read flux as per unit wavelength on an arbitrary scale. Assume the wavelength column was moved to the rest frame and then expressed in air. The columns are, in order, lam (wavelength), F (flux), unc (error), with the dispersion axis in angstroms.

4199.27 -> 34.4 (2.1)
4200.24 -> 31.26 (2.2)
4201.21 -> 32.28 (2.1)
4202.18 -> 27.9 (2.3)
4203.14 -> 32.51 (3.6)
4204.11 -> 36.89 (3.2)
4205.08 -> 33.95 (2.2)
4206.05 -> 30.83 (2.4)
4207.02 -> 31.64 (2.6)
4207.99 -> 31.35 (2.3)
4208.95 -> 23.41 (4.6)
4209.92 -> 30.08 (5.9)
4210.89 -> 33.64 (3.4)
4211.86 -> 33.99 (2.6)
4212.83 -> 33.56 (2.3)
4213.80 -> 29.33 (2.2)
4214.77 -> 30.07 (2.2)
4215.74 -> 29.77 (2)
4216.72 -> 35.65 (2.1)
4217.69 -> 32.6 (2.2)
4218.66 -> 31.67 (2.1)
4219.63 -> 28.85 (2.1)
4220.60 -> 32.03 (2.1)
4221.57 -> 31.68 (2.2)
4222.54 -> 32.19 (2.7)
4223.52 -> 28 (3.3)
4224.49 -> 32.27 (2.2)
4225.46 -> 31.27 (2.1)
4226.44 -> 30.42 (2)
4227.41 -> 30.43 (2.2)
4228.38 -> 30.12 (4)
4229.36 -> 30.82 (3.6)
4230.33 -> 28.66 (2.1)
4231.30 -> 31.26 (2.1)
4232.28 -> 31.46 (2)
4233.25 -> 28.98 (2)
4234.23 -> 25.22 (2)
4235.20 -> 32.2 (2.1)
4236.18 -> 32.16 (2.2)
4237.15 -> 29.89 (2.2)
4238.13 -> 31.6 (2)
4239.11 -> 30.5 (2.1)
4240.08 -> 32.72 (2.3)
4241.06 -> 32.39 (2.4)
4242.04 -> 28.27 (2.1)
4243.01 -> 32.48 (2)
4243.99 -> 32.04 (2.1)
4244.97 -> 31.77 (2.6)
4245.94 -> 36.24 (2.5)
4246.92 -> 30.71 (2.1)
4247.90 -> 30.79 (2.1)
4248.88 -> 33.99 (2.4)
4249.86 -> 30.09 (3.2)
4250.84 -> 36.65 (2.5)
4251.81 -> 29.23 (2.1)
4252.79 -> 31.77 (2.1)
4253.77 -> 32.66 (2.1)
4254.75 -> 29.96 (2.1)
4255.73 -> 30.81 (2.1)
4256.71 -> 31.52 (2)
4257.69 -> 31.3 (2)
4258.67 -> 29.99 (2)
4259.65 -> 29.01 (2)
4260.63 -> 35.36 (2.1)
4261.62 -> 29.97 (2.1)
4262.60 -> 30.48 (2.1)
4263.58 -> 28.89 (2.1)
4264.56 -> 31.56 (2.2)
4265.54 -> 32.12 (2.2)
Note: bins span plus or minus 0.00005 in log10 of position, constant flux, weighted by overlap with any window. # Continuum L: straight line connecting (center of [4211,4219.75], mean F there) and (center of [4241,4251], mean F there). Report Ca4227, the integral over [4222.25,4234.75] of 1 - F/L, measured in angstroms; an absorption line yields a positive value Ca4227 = 0.76 angstroms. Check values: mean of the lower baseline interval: 31.9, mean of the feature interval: 30.1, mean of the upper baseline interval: 32.2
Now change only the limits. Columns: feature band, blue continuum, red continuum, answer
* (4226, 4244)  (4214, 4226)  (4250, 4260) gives 0.4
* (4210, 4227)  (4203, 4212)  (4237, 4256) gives 0.1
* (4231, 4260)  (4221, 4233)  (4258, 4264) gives -0.6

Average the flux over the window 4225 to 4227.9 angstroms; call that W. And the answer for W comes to 30.7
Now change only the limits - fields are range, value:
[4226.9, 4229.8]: 30.5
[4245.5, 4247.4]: 33.4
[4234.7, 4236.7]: 32.2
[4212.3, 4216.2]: 30.7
